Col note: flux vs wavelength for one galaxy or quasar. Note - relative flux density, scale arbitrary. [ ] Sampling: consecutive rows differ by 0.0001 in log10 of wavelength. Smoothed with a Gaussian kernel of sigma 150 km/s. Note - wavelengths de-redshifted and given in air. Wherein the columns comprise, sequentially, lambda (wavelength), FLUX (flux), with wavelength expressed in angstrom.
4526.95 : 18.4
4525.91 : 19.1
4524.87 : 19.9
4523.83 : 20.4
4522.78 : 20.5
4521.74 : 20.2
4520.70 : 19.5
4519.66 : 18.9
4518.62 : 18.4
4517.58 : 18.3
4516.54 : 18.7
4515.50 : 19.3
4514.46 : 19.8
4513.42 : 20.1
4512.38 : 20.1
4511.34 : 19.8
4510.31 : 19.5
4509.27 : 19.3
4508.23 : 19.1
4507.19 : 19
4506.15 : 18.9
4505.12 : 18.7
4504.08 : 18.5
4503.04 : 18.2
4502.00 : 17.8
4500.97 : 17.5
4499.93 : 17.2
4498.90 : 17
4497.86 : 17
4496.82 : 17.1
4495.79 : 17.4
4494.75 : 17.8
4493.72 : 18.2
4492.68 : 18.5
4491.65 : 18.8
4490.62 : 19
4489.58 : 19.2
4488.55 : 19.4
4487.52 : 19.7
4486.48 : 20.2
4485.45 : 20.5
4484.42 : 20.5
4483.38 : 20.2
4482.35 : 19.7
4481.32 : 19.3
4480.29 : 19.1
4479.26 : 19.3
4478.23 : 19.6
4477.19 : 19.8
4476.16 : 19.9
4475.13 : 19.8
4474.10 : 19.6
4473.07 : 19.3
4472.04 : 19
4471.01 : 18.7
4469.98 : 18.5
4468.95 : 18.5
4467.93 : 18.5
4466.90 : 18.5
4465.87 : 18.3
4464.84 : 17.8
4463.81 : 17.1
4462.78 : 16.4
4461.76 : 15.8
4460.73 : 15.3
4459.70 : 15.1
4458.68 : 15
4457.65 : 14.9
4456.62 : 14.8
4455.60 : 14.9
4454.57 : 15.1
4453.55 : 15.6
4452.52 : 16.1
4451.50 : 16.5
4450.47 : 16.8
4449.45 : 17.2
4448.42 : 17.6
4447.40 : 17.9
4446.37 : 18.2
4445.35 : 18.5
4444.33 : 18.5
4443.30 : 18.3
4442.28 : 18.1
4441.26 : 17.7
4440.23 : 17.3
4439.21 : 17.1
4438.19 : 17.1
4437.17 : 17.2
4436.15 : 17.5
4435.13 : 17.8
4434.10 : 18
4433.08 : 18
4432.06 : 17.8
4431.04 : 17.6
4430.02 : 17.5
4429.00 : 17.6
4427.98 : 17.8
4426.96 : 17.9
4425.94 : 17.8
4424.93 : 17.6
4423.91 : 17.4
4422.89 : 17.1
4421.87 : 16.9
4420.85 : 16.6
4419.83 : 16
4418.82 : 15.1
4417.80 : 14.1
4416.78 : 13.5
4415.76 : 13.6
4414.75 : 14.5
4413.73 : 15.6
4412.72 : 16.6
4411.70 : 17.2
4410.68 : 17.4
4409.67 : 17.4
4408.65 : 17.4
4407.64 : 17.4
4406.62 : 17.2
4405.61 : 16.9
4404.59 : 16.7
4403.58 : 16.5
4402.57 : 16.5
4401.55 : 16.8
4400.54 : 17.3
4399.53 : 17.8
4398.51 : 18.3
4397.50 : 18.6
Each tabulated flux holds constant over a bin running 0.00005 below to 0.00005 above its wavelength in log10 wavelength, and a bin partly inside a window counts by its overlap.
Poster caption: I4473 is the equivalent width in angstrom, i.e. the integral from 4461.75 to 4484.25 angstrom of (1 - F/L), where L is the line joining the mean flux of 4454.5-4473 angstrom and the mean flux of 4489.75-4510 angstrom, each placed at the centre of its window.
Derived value -2.1 angstrom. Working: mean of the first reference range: 16.9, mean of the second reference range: 18.2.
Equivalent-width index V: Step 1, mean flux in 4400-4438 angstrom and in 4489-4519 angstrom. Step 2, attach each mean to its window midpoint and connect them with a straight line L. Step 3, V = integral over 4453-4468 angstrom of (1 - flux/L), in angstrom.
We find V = 1.3 angstrom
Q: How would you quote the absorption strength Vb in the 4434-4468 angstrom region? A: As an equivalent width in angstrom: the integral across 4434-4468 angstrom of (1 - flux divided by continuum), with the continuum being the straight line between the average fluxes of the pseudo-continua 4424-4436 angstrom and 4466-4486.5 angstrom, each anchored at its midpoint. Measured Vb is 2.9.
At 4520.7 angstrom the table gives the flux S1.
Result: 19.5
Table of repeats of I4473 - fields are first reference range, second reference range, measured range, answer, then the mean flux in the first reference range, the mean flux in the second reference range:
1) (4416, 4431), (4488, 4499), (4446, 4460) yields 0.9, 16.6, 18.2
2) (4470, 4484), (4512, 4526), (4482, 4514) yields 1.1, 19.4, 19.5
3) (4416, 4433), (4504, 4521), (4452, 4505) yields 0.7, 16.7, 19.2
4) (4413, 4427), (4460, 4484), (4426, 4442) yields -0.9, 15.9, 18.6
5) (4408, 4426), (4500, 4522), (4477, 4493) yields -1.2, 16.2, 19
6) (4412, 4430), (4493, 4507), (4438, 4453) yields -0.7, 16.3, 17.8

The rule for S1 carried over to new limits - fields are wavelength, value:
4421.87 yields 16.9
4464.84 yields 17.8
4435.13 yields 17.8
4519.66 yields 18.9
